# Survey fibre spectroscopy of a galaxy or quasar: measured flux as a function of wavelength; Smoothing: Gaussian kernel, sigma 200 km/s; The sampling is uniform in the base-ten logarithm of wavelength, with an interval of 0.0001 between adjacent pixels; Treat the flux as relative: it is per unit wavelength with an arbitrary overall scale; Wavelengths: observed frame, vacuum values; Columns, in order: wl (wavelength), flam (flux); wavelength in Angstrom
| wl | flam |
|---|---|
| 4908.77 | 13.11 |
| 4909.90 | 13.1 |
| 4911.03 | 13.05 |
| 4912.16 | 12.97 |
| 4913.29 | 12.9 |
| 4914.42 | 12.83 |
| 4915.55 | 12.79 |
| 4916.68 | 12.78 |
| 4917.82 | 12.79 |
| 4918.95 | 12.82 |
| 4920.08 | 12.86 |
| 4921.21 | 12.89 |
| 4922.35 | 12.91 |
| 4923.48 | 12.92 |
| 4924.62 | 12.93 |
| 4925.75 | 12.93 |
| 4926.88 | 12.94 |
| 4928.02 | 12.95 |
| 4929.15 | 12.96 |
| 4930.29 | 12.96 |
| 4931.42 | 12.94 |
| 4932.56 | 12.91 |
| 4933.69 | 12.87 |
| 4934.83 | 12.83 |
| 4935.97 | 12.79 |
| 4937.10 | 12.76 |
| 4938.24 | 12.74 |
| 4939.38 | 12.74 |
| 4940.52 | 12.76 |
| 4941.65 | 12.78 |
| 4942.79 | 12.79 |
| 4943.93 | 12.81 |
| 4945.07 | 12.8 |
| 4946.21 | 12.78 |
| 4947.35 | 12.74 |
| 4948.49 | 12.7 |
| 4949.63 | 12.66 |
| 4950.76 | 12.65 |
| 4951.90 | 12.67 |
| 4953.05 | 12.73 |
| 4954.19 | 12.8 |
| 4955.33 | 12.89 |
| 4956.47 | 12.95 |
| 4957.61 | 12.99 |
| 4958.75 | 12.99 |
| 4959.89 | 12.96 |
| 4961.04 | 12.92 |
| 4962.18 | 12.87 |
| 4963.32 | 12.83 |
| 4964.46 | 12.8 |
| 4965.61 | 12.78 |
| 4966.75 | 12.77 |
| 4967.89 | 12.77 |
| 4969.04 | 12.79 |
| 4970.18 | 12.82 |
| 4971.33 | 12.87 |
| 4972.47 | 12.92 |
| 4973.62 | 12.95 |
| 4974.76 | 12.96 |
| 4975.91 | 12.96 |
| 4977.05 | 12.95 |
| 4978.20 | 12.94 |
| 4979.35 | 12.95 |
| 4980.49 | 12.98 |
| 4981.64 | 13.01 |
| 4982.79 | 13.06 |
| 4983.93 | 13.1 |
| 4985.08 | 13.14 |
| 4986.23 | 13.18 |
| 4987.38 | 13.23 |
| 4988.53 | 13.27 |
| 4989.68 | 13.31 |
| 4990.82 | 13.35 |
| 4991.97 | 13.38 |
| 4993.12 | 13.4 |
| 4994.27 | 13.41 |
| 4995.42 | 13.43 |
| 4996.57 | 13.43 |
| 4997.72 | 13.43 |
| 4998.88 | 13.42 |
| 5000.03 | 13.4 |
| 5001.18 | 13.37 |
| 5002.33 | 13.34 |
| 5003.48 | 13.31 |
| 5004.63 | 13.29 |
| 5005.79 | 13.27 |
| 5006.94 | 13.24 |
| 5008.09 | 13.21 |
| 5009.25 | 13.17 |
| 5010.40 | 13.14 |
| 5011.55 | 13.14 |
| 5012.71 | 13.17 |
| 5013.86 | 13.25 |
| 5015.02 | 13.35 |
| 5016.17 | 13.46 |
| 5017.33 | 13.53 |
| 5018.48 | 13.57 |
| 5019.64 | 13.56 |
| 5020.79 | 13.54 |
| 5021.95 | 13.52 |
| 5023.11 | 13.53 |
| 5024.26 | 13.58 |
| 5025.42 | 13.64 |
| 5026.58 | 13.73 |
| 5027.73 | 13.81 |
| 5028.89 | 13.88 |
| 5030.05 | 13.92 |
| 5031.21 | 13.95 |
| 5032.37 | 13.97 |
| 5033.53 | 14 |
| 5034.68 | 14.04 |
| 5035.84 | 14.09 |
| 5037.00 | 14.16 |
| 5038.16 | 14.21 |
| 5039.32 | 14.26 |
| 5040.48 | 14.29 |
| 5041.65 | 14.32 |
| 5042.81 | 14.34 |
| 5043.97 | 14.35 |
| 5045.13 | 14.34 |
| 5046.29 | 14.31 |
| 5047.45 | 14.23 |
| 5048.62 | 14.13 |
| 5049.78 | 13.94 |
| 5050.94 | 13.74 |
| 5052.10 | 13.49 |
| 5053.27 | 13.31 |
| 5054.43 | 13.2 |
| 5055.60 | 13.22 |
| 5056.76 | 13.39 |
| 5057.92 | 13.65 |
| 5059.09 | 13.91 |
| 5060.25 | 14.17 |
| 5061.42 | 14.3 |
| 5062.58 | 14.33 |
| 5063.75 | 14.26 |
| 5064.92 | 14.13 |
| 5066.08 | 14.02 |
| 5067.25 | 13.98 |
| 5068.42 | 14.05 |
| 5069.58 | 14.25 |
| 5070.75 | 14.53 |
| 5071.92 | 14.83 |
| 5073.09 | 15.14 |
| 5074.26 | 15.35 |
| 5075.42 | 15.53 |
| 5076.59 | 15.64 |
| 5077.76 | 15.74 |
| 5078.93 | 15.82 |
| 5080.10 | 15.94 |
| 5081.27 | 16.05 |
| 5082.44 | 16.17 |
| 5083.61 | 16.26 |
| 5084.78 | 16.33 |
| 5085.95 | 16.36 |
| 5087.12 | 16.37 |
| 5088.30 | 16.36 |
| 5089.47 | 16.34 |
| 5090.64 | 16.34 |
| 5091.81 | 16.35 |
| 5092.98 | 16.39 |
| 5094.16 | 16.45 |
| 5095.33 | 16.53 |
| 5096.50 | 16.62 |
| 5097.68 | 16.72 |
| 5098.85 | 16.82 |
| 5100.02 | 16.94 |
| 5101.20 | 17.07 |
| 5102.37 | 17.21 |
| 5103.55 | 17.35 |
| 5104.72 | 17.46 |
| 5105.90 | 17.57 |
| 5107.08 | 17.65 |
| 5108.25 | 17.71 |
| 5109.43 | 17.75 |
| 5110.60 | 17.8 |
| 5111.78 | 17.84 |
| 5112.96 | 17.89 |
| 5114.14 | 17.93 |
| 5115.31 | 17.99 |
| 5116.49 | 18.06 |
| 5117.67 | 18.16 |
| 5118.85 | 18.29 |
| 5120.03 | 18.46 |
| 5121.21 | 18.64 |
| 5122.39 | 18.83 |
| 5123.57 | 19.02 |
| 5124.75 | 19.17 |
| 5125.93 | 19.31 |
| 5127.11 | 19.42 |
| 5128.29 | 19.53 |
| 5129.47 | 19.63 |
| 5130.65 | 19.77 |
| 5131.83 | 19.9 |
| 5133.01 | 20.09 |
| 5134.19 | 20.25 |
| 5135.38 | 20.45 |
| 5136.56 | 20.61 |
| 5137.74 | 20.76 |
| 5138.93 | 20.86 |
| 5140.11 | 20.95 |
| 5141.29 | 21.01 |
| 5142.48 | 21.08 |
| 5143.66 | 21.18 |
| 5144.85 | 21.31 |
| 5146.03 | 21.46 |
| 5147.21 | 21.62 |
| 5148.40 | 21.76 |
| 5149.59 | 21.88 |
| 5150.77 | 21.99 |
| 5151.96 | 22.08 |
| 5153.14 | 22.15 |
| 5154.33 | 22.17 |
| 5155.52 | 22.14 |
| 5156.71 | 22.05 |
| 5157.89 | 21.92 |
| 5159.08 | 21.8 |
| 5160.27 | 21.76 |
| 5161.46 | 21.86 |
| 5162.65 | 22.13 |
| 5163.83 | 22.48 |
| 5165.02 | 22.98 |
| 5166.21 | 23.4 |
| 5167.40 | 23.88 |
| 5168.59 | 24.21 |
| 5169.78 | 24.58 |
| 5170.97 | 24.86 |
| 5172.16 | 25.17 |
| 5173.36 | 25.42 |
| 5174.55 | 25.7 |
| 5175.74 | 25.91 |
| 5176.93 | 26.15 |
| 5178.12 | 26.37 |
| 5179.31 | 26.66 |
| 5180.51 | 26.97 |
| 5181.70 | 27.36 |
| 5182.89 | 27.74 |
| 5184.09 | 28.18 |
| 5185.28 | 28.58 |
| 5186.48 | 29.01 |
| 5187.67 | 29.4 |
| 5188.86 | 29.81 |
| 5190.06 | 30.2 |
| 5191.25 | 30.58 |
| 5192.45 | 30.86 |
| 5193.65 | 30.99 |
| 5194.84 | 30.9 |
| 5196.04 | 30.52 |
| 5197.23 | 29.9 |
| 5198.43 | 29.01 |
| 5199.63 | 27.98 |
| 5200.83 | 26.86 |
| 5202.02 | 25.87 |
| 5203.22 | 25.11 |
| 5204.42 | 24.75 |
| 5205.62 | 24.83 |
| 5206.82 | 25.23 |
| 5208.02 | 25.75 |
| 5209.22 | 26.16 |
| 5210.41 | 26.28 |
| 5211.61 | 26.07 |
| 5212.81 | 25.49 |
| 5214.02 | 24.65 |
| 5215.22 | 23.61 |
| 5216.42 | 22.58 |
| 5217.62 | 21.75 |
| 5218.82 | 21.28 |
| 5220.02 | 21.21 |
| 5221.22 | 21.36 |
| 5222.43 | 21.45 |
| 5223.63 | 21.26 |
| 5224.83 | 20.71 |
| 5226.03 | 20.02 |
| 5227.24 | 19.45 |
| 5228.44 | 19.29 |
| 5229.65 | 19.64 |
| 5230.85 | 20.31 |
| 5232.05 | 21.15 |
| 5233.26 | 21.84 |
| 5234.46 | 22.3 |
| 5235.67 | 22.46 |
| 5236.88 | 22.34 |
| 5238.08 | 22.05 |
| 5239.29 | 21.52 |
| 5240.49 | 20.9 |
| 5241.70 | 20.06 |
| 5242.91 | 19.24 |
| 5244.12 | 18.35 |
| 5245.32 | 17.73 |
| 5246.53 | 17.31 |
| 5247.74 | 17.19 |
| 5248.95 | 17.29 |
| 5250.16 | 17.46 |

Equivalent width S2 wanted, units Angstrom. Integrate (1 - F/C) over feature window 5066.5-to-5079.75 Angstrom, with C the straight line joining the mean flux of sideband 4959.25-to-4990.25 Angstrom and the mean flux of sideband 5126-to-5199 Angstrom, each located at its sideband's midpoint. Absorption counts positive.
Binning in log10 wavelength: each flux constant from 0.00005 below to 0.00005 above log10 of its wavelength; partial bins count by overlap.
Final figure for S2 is 2.7 Angstrom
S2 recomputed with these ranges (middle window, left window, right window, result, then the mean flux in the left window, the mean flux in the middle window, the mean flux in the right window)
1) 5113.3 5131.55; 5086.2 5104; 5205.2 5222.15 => -0.48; 16.6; 18.8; 24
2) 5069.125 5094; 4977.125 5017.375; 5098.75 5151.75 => 2.03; 13.2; 15.8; 19.3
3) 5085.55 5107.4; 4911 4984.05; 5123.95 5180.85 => 3.22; 12.9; 16.8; 22.2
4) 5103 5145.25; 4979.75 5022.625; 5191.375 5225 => 2.99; 13.3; 19.2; 25.6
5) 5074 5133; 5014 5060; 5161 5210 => 6.54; 13.8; 17.4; 26.7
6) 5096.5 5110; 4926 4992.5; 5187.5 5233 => 1.75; 12.9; 17.3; 25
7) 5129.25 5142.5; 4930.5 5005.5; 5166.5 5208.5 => 1.92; 13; 20.4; 27.3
